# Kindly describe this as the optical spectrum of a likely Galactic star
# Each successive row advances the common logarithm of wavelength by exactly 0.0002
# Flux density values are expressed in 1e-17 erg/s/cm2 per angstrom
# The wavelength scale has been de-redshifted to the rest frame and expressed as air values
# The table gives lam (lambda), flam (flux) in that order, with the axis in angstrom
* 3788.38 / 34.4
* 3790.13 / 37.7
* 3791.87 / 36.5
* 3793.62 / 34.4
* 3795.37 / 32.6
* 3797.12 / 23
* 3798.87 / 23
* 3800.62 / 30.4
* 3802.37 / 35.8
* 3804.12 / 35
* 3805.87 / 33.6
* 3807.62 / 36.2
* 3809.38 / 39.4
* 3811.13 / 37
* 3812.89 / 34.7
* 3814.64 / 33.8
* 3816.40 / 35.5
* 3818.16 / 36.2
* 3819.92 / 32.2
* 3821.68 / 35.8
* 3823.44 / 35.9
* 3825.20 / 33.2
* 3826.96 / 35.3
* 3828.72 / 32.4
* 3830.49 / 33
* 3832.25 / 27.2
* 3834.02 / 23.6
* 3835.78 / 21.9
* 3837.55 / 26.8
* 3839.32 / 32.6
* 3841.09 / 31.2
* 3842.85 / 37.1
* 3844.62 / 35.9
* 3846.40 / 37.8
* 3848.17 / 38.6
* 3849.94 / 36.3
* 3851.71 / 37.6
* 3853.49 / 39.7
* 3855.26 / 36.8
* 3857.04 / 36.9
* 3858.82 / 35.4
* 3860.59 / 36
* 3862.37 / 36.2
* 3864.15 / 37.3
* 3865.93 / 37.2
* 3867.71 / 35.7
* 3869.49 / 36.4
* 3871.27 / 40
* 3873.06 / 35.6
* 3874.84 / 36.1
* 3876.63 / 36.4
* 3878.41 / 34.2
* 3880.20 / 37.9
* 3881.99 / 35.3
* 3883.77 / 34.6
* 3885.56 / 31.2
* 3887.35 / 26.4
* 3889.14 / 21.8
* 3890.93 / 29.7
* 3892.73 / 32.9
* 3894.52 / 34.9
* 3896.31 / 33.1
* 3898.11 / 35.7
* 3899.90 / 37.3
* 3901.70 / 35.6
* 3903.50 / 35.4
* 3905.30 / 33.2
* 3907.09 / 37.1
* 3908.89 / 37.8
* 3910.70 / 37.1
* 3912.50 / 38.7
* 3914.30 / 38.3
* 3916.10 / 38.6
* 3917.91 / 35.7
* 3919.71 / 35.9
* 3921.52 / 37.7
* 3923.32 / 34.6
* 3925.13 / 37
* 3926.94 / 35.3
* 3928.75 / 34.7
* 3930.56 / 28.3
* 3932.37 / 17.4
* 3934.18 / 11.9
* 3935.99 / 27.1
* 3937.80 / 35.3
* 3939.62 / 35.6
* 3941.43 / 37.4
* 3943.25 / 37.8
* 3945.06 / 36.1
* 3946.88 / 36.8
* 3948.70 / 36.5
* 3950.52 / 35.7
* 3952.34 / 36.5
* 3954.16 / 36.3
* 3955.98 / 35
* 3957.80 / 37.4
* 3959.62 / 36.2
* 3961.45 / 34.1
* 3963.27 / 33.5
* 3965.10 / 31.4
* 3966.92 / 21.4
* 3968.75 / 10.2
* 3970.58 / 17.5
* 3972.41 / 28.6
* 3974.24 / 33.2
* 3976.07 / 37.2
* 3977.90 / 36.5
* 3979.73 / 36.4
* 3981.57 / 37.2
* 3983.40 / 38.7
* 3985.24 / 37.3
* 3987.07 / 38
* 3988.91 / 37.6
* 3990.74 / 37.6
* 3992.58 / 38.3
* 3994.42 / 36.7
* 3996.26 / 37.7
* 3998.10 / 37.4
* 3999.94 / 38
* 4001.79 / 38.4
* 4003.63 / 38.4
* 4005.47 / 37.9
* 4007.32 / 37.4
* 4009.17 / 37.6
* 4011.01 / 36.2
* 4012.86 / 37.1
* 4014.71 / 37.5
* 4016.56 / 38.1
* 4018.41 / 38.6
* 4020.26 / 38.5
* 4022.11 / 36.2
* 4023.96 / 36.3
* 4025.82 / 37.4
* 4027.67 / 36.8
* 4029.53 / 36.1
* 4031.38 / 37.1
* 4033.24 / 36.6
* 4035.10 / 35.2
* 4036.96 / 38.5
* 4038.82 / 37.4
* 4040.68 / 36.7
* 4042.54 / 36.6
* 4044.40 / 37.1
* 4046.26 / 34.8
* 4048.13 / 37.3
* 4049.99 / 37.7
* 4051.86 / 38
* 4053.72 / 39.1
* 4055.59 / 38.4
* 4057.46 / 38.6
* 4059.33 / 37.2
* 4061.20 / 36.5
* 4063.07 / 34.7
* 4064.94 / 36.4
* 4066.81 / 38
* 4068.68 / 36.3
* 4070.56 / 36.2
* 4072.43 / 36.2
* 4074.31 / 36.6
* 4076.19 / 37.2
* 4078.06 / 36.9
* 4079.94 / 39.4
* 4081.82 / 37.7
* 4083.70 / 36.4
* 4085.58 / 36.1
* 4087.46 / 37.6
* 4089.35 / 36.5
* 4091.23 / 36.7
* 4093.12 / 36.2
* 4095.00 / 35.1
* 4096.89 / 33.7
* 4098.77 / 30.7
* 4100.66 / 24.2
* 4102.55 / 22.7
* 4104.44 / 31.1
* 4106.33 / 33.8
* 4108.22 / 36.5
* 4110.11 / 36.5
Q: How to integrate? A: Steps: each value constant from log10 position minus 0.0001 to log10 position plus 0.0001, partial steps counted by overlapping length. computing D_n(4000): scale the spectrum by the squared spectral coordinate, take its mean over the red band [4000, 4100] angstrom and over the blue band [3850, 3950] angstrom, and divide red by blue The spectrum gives 1.2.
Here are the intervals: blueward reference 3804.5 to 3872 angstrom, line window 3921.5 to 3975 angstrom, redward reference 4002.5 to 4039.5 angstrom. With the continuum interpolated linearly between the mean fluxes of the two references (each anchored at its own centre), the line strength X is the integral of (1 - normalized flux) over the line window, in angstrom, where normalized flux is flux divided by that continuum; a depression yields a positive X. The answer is 7.1 angstrom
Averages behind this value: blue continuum 34.7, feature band 31.4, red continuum 37.2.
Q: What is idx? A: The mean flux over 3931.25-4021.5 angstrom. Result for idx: 34.3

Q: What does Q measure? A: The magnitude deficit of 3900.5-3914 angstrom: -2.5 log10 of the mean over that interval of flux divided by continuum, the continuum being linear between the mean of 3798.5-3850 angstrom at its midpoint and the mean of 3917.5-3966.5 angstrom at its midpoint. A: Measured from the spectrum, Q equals -0.10 mag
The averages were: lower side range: 33.3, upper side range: 33.5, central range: 36.5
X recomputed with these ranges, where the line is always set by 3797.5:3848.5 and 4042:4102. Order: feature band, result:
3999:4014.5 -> -1.0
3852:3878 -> -2.5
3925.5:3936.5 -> 2.6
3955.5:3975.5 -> 3.4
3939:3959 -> -1.1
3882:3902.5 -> 1.0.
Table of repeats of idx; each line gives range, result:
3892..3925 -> 36.1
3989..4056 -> 37.3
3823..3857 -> 33.4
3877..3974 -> 32.9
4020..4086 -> 37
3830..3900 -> 34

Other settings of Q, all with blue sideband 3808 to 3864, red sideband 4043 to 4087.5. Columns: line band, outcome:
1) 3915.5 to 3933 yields 0.05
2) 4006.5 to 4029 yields -0.02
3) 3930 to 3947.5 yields 0.17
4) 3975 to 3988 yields -0.04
